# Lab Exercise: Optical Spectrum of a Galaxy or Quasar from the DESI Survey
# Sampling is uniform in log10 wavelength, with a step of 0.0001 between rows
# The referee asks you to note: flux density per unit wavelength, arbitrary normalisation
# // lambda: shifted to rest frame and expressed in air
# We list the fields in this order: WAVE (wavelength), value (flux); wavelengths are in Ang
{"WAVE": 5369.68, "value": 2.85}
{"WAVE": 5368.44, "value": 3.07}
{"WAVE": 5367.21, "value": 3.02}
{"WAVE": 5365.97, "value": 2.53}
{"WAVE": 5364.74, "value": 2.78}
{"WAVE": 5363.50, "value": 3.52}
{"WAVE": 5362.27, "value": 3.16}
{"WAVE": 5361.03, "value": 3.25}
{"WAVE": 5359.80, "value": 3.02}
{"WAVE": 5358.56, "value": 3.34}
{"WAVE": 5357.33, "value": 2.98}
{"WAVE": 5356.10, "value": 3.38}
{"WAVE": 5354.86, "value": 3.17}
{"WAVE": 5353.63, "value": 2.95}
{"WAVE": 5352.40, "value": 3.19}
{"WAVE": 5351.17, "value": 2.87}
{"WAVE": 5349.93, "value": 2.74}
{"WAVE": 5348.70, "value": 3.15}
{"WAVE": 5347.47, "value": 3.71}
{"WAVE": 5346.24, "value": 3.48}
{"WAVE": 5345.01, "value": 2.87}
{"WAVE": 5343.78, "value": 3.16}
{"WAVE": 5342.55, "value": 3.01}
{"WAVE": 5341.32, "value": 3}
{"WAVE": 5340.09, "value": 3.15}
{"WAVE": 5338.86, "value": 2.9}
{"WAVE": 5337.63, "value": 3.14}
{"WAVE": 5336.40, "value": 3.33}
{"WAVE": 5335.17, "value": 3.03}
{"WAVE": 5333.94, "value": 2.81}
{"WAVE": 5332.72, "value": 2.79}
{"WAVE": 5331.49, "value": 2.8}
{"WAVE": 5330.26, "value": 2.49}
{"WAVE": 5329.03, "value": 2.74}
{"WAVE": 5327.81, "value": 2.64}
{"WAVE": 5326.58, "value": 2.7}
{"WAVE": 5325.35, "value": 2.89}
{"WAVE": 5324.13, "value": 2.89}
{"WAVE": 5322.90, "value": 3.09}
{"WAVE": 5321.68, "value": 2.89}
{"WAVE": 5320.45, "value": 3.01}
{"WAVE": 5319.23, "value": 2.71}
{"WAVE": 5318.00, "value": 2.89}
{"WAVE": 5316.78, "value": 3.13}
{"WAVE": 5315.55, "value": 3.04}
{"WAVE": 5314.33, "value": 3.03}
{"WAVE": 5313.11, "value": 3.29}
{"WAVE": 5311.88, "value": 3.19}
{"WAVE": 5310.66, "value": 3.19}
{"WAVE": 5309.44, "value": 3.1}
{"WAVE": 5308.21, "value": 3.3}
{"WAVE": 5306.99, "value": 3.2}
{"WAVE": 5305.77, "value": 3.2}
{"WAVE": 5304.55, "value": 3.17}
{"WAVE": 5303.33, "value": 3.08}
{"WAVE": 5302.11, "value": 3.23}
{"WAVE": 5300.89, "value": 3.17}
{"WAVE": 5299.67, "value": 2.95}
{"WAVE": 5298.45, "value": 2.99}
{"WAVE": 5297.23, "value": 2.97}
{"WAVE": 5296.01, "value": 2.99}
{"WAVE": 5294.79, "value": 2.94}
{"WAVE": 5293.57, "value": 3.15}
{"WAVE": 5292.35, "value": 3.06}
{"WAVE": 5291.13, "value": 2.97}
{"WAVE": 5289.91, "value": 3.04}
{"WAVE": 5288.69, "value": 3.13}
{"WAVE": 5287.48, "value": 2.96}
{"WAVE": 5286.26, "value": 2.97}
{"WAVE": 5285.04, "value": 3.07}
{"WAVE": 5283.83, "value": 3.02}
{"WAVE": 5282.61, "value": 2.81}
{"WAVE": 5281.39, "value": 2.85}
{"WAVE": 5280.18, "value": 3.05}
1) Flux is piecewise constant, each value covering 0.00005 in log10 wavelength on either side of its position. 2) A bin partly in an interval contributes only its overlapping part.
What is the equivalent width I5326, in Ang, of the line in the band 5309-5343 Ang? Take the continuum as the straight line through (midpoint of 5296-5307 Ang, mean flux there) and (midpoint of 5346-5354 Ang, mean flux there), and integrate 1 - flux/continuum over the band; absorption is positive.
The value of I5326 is 1.8 Ang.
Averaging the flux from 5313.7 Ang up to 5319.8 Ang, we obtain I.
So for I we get 2.96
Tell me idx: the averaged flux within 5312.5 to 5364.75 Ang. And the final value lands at 3.03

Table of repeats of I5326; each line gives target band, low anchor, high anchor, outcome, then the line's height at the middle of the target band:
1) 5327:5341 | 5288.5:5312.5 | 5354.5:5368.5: 0.94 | 3.1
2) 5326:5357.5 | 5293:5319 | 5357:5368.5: 0.74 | 3.08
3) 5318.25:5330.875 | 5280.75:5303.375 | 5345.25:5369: 1.07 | 3.07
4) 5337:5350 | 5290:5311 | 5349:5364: -0.06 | 3.12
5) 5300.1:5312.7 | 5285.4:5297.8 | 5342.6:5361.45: -0.55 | 3.05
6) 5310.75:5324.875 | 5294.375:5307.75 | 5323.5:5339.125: -0.28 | 2.96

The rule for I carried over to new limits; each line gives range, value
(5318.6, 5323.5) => 2.92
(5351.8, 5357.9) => 3.14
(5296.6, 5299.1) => 2.98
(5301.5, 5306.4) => 3.17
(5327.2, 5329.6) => 2.7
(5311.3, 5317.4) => 3.13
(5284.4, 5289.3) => 3.04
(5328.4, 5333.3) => 2.7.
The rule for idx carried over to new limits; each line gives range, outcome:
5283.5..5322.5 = 3.06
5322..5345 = 2.92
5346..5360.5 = 3.16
